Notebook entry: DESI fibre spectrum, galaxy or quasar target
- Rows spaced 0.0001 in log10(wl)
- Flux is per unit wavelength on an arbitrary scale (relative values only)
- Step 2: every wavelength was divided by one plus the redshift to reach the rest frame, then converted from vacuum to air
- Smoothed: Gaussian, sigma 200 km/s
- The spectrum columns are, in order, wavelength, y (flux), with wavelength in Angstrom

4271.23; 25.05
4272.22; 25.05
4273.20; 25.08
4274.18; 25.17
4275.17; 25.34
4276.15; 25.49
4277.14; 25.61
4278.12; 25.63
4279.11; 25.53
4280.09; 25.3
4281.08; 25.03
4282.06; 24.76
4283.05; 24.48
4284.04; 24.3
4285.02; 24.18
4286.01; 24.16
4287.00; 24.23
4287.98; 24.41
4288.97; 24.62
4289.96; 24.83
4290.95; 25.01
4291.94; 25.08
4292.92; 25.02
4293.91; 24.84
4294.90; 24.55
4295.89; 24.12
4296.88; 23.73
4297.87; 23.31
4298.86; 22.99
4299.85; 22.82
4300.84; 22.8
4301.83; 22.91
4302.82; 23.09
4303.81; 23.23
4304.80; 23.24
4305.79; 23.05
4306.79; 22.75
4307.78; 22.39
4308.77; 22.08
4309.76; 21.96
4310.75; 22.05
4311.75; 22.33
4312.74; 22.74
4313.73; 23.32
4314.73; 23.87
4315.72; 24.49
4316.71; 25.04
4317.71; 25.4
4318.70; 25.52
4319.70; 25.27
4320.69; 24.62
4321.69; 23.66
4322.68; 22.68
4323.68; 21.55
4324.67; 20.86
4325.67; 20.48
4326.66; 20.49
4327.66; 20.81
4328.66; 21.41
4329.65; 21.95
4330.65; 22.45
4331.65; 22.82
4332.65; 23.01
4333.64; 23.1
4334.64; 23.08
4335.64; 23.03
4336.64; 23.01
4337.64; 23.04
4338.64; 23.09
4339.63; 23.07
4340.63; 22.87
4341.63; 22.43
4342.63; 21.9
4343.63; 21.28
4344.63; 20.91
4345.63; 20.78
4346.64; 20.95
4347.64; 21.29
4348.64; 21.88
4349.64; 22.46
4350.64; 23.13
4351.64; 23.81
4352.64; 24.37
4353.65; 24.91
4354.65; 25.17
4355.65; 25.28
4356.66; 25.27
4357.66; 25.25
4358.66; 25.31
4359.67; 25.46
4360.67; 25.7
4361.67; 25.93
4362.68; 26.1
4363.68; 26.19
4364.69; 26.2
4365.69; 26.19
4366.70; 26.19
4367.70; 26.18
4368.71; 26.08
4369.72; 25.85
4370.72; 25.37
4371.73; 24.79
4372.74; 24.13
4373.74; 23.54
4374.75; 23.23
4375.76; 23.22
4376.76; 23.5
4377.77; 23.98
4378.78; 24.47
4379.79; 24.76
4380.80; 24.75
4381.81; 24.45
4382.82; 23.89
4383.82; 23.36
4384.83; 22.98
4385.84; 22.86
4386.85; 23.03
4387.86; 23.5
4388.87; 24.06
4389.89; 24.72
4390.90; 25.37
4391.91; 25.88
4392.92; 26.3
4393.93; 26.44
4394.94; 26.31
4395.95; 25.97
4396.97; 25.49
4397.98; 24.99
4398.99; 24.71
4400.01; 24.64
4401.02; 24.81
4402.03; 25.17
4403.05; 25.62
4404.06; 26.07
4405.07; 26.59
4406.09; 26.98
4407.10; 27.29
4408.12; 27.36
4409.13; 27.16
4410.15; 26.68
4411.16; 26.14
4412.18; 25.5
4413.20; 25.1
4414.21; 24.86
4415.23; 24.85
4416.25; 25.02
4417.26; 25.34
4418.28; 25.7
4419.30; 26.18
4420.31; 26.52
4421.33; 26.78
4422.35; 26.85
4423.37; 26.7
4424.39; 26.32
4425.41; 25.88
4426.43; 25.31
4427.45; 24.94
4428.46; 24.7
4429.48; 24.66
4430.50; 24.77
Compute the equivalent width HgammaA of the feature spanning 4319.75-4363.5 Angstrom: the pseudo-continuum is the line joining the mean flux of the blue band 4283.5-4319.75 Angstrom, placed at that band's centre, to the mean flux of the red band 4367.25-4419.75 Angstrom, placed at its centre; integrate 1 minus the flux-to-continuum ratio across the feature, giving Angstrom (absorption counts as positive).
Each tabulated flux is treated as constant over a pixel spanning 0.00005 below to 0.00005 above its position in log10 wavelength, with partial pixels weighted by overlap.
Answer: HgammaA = 2.3 Angstrom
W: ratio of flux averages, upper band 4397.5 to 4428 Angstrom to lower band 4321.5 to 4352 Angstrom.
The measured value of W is 1.17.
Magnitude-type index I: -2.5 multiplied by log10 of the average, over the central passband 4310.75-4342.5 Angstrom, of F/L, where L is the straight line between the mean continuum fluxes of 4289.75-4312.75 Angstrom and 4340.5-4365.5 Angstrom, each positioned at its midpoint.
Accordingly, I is 0.031 mag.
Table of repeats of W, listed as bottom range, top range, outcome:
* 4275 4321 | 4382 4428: 1.06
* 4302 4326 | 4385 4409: 1.10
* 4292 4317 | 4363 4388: 1.05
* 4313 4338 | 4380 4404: 1.08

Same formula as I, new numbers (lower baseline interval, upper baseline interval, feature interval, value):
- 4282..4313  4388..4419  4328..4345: 0.09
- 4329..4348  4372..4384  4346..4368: -0.07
